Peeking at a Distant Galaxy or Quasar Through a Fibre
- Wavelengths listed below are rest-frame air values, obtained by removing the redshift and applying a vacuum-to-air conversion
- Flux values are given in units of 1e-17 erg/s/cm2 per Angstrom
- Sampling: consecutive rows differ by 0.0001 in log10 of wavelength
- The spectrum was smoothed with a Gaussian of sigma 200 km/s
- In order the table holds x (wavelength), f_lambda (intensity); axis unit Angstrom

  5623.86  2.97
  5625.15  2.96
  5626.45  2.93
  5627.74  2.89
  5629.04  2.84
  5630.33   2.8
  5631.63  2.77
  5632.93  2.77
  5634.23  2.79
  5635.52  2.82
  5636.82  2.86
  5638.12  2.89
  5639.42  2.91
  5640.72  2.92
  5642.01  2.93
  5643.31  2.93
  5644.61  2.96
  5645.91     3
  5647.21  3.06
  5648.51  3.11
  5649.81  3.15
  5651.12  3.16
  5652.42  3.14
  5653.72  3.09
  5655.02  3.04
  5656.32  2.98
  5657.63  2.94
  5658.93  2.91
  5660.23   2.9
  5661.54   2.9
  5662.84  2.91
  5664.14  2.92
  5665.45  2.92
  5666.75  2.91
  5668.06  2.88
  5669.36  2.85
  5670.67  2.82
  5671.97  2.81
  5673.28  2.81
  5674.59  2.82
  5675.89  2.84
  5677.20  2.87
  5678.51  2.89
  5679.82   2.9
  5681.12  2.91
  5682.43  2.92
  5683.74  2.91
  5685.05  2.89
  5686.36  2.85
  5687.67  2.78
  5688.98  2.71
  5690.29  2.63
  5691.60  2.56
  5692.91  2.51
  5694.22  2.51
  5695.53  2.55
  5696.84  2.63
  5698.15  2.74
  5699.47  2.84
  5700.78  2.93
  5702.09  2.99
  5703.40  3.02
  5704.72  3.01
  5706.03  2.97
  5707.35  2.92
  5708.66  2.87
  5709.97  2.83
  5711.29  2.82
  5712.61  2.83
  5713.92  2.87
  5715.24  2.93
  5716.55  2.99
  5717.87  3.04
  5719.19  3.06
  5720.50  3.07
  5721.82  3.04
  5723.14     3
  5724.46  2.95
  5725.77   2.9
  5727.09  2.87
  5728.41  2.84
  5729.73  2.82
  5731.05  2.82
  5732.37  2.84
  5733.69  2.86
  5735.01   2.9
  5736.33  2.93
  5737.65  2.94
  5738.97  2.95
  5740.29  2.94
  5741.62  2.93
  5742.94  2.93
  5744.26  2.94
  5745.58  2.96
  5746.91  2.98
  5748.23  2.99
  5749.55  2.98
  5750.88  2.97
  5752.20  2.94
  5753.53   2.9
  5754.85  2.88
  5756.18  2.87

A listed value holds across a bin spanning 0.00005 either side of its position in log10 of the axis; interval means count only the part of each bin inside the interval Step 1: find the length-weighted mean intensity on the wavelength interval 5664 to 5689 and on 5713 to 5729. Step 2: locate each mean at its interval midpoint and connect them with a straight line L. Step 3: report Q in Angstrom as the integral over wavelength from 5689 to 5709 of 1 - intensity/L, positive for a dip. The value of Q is 0.95 Angstrom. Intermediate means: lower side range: 2.86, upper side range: 2.96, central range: 2.78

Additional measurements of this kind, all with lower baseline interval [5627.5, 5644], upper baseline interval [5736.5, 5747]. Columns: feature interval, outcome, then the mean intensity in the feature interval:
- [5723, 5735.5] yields 0.25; 2.88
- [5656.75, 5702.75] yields 1.14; 2.82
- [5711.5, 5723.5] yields -0.21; 2.97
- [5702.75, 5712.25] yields -0.01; 2.91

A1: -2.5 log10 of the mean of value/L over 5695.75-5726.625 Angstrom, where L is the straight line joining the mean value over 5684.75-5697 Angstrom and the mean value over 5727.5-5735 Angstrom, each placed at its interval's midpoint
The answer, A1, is -0.06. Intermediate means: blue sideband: 2.66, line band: 2.92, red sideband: 2.84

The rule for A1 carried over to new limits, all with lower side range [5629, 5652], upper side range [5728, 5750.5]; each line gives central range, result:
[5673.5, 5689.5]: 0.03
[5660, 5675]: 0.02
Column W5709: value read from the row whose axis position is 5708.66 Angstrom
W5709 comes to 2.87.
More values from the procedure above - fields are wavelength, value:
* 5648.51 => 3.11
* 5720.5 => 3.07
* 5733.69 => 2.86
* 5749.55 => 2.98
